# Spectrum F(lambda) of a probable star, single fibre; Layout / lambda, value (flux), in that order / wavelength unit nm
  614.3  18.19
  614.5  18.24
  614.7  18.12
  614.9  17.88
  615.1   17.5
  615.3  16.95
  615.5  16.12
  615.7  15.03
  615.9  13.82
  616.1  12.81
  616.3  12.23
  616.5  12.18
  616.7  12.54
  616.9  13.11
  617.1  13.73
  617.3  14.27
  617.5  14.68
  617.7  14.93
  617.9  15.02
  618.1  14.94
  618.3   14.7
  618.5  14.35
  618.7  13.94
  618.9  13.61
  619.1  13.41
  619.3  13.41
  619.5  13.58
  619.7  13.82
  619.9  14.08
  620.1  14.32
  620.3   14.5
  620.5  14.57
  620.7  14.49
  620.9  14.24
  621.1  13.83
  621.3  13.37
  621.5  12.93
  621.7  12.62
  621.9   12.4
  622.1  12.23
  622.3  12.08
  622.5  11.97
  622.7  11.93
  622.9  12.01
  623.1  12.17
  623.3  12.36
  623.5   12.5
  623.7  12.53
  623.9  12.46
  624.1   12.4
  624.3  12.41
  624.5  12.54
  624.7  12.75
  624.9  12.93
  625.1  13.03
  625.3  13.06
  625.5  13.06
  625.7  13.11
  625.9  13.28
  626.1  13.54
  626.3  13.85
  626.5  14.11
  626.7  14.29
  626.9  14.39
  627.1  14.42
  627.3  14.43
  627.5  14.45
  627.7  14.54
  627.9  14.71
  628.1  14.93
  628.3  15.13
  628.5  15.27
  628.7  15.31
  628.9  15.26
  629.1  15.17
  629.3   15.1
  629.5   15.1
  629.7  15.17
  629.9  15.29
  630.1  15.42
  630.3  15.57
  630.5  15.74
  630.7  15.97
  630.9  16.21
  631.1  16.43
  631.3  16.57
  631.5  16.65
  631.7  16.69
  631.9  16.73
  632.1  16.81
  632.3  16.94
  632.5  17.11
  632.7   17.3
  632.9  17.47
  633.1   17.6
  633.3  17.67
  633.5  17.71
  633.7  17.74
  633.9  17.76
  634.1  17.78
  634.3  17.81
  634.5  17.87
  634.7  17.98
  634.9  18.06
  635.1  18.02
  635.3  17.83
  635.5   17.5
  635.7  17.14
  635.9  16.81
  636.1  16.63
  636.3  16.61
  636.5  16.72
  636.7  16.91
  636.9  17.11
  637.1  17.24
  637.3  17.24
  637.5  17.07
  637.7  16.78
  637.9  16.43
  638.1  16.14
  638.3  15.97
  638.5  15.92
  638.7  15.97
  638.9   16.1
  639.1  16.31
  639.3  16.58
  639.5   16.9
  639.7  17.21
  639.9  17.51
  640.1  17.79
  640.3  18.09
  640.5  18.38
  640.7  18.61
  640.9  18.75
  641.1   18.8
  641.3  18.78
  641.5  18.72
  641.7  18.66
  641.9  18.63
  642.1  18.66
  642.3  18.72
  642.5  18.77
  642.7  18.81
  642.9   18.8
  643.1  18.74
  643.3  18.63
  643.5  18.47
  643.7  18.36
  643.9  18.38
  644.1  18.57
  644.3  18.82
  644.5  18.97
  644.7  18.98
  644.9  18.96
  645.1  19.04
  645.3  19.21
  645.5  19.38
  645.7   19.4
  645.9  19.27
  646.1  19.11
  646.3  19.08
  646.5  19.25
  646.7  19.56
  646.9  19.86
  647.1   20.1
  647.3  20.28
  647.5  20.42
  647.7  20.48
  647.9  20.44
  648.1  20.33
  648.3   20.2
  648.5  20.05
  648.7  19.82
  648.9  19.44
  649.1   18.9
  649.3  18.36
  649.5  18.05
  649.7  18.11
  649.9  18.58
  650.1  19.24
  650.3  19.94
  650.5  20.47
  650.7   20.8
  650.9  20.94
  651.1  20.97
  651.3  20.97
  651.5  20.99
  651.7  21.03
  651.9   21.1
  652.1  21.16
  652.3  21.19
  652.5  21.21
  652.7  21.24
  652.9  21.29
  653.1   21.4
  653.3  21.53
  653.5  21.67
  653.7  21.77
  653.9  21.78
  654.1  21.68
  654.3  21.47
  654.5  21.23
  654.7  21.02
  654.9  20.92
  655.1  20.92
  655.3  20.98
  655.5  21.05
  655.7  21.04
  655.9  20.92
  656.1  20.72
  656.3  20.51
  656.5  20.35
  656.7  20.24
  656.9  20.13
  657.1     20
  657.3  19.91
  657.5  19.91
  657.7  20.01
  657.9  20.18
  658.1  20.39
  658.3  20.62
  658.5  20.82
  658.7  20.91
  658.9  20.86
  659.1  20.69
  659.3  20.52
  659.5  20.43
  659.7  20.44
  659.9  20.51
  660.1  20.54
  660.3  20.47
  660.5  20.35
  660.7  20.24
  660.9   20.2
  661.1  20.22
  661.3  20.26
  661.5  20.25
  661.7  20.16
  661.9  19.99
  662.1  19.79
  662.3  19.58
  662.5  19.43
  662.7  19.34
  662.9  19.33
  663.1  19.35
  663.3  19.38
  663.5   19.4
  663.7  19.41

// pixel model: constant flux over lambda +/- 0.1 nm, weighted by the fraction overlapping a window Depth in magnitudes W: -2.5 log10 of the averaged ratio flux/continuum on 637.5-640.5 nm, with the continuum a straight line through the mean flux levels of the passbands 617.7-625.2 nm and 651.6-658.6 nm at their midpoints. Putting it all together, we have 0.03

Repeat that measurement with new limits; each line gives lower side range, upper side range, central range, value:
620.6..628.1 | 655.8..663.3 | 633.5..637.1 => -0.14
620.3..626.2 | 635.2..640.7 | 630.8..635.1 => -0.11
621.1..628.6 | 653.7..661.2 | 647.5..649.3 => -0.07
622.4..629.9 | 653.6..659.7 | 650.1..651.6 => -0.07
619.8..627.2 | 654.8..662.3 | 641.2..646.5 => -0.09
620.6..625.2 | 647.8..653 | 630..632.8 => -0.10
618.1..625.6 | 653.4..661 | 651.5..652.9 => -0.08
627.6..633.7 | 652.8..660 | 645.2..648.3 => -0.04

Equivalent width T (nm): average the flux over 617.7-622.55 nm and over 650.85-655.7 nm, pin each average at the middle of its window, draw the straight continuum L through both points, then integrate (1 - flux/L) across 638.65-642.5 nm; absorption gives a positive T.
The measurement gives 0.097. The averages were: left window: 13.7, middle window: 17.9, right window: 21.2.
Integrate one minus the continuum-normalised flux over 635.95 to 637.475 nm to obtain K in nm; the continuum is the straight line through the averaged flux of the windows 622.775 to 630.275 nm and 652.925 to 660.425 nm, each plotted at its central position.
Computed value -0.07 nm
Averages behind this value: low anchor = 13.9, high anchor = 20.8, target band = 16.9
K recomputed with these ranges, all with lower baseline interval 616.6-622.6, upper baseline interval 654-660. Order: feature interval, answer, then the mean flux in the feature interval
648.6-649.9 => 0.03 nm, 18.8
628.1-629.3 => 0.02 nm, 15.2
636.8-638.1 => 0.01 nm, 16.9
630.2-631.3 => -0.02 nm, 16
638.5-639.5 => 0.06 nm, 16.3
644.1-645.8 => -0.06 nm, 19.1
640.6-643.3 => -0.13 nm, 18.7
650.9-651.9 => -0.07 nm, 21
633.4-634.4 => -0.08 nm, 17.8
